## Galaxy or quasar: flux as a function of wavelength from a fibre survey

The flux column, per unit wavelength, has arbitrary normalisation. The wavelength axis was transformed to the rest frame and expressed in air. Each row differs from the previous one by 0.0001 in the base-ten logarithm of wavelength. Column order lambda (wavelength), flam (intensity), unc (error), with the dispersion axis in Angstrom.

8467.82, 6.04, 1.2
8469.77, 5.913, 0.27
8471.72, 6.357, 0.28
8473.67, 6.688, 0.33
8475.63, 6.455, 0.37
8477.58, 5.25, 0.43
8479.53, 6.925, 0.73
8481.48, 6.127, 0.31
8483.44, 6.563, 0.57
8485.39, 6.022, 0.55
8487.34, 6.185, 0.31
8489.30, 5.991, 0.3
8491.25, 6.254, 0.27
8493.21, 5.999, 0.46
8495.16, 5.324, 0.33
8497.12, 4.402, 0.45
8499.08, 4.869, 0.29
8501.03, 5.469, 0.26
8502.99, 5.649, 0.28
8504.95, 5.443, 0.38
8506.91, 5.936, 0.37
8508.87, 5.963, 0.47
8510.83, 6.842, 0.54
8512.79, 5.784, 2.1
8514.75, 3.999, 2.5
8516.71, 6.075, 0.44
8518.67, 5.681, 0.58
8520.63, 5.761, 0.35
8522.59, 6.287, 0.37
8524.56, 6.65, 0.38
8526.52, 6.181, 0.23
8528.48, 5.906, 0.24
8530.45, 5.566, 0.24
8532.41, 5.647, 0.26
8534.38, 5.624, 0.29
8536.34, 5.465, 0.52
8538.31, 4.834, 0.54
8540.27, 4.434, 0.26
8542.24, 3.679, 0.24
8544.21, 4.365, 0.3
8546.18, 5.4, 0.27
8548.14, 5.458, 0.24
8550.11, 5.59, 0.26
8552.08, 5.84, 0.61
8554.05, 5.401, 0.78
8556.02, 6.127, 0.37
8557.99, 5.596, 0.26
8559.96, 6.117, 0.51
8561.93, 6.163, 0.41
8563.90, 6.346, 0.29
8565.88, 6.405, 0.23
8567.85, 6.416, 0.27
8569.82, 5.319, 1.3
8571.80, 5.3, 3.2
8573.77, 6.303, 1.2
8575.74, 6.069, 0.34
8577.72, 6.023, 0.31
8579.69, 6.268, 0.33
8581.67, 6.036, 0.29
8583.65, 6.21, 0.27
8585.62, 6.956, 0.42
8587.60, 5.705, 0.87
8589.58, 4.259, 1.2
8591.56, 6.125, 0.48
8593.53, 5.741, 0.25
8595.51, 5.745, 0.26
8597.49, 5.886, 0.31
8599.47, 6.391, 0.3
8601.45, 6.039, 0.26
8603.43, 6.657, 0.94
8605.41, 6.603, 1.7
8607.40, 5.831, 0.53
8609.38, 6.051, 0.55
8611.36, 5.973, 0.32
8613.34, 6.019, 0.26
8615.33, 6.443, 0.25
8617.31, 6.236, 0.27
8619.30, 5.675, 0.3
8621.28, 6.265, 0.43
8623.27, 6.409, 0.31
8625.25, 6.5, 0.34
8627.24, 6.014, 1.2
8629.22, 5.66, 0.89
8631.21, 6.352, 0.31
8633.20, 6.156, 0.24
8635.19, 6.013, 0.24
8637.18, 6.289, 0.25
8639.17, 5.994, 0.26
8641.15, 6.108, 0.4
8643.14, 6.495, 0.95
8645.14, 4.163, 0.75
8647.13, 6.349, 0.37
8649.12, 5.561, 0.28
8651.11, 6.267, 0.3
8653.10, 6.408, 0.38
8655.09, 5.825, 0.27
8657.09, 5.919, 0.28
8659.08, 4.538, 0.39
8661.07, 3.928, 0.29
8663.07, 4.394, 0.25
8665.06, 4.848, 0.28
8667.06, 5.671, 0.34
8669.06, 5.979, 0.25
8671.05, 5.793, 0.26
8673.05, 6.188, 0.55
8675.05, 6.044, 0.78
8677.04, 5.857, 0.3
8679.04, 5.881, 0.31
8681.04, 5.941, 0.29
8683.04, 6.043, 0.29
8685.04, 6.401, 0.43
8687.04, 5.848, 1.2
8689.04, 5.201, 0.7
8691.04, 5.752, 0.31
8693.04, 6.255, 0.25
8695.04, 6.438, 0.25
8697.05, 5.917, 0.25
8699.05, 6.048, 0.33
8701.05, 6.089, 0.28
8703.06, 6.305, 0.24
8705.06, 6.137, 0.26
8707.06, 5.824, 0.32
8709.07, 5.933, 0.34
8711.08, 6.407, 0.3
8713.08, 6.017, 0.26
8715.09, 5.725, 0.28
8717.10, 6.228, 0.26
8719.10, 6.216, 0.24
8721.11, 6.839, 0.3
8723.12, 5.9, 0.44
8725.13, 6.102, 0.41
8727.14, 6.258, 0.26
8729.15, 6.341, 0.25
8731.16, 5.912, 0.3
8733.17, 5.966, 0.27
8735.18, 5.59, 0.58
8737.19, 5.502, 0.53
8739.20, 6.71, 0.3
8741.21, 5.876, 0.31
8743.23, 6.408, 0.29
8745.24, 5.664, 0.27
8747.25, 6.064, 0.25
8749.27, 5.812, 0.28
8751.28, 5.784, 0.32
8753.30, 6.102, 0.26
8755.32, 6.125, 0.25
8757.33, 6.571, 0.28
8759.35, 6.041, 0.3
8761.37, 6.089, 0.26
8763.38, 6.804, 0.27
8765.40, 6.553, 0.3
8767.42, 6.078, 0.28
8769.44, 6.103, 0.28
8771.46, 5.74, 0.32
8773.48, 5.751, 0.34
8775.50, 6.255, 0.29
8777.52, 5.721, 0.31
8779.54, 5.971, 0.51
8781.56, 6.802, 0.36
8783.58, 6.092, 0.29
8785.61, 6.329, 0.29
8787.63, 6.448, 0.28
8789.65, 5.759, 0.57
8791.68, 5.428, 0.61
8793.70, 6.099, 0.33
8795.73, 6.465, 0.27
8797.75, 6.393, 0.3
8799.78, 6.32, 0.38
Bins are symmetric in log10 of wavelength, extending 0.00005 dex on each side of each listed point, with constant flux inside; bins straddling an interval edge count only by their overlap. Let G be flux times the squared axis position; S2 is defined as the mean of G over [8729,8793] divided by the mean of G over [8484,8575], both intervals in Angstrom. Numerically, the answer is 1.13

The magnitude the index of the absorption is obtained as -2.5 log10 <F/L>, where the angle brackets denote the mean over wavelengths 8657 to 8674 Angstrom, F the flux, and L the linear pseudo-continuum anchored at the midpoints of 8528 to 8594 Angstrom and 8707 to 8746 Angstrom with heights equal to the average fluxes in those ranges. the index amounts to 0.14 mag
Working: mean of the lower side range 5.67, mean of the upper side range 6.08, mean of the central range 5.21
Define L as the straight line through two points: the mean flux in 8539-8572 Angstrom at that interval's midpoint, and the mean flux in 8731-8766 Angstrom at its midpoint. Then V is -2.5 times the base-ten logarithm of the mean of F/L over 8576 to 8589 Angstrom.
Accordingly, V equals -0.10 mag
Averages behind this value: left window 5.53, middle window 6.13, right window 6.09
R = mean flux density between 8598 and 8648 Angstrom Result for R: 6.1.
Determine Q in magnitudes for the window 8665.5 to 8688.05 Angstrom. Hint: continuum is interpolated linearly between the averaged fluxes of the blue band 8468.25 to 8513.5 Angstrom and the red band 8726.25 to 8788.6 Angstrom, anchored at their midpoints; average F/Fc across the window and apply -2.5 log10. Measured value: 0.02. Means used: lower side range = 5.93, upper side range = 6.11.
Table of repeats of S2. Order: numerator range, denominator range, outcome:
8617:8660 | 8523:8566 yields 1.09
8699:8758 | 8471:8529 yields 1.09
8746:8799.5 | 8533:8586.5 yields 1.13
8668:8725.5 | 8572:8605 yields 1.03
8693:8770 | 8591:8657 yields 1.03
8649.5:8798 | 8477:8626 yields 1.07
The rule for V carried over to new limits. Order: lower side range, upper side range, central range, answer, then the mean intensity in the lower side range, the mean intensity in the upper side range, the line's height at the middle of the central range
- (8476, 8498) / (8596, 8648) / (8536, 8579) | 0.082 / 5.94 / 6.09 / 6.02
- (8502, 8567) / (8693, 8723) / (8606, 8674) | 0.020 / 5.64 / 6.15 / 5.95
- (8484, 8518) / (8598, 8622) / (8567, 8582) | 0.009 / 5.67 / 6.17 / 6.01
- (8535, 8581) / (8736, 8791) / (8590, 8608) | -0.065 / 5.61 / 6.11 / 5.71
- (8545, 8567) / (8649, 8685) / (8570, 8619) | -0.045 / 5.85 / 5.64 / 5.78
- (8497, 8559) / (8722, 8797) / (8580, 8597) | -0.038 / 5.51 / 6.09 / 5.66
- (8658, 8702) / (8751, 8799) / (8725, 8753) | -0.004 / 5.69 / 6.15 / 5.98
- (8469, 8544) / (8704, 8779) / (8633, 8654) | -0.007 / 5.73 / 6.08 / 5.94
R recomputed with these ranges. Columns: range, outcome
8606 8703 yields 5.88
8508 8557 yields 5.54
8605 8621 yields 6.09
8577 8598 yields 5.9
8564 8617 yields 6.04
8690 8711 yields 6.08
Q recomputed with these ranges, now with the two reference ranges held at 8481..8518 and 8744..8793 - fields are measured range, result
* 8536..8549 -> 0.21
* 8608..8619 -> -0.04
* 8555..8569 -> -0.06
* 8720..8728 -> -0.04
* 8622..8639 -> -0.05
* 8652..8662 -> 0.11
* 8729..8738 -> 0.04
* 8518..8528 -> -0.07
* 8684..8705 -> -0.01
